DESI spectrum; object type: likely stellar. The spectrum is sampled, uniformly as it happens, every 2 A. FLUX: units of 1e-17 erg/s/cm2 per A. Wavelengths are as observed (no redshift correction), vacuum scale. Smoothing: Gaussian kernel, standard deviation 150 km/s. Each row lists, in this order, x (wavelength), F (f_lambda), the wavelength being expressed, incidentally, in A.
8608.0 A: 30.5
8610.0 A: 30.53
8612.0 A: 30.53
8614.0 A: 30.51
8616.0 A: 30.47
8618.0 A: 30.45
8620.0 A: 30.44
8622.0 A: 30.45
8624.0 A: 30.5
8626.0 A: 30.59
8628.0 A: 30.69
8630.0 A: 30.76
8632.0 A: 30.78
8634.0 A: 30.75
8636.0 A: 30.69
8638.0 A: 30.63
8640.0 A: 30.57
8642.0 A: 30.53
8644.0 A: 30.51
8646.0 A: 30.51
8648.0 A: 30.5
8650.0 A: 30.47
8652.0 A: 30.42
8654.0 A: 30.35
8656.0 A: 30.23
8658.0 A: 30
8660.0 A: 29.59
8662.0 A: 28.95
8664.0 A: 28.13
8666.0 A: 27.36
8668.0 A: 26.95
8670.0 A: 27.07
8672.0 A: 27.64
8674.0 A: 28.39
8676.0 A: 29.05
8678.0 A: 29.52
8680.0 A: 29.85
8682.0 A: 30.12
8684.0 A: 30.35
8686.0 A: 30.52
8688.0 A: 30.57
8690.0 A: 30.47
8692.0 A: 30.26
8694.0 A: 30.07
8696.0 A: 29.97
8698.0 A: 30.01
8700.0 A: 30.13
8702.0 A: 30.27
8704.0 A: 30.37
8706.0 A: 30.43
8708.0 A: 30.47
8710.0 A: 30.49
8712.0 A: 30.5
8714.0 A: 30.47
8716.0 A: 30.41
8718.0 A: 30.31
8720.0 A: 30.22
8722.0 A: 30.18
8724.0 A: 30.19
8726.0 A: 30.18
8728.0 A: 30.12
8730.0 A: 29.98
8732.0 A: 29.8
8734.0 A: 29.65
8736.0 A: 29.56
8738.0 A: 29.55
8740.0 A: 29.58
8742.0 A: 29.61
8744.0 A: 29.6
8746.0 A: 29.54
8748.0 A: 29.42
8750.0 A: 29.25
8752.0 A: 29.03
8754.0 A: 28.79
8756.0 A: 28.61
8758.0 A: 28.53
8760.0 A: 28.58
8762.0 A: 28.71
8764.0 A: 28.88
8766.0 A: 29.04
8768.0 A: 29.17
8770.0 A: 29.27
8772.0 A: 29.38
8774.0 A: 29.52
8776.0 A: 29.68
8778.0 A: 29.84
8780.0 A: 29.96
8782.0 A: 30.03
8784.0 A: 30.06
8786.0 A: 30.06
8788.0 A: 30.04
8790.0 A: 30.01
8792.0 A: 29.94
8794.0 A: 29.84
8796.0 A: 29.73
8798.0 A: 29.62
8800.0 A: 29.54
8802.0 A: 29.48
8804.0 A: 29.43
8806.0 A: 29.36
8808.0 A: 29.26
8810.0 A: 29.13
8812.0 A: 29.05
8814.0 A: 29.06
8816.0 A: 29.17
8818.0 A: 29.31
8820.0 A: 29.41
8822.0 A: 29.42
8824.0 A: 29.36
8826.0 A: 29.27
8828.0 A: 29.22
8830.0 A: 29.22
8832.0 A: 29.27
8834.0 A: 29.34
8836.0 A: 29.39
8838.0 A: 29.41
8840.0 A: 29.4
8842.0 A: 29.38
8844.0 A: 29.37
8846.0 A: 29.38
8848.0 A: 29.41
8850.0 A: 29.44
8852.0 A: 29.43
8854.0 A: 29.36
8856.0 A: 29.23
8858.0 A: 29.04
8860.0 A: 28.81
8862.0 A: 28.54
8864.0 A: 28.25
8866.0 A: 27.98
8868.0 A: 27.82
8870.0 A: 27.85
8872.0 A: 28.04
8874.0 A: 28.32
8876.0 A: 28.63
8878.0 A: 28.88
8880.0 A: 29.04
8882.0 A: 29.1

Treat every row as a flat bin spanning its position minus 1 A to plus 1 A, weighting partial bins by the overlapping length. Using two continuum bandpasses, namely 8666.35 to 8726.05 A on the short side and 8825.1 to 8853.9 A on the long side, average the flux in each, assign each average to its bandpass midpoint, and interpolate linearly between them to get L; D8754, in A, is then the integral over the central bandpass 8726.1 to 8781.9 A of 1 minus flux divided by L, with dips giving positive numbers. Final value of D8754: 0.5 A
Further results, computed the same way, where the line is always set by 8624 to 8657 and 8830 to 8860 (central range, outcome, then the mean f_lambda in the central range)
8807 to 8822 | 0.1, 29.2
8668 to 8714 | 0.7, 29.8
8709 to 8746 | 0.0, 30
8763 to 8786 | 0.2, 29.6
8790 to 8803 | 0.0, 29.7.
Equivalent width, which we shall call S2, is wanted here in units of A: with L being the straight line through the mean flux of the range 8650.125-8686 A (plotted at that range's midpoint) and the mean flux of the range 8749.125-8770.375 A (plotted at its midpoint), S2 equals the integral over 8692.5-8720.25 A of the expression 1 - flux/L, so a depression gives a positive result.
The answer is -1.2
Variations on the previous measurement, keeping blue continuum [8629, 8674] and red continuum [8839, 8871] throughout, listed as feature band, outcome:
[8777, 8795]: -0.5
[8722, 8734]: -0.3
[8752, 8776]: 0.2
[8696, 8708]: -0.3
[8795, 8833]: -0.3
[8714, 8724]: -0.3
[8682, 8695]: -0.4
